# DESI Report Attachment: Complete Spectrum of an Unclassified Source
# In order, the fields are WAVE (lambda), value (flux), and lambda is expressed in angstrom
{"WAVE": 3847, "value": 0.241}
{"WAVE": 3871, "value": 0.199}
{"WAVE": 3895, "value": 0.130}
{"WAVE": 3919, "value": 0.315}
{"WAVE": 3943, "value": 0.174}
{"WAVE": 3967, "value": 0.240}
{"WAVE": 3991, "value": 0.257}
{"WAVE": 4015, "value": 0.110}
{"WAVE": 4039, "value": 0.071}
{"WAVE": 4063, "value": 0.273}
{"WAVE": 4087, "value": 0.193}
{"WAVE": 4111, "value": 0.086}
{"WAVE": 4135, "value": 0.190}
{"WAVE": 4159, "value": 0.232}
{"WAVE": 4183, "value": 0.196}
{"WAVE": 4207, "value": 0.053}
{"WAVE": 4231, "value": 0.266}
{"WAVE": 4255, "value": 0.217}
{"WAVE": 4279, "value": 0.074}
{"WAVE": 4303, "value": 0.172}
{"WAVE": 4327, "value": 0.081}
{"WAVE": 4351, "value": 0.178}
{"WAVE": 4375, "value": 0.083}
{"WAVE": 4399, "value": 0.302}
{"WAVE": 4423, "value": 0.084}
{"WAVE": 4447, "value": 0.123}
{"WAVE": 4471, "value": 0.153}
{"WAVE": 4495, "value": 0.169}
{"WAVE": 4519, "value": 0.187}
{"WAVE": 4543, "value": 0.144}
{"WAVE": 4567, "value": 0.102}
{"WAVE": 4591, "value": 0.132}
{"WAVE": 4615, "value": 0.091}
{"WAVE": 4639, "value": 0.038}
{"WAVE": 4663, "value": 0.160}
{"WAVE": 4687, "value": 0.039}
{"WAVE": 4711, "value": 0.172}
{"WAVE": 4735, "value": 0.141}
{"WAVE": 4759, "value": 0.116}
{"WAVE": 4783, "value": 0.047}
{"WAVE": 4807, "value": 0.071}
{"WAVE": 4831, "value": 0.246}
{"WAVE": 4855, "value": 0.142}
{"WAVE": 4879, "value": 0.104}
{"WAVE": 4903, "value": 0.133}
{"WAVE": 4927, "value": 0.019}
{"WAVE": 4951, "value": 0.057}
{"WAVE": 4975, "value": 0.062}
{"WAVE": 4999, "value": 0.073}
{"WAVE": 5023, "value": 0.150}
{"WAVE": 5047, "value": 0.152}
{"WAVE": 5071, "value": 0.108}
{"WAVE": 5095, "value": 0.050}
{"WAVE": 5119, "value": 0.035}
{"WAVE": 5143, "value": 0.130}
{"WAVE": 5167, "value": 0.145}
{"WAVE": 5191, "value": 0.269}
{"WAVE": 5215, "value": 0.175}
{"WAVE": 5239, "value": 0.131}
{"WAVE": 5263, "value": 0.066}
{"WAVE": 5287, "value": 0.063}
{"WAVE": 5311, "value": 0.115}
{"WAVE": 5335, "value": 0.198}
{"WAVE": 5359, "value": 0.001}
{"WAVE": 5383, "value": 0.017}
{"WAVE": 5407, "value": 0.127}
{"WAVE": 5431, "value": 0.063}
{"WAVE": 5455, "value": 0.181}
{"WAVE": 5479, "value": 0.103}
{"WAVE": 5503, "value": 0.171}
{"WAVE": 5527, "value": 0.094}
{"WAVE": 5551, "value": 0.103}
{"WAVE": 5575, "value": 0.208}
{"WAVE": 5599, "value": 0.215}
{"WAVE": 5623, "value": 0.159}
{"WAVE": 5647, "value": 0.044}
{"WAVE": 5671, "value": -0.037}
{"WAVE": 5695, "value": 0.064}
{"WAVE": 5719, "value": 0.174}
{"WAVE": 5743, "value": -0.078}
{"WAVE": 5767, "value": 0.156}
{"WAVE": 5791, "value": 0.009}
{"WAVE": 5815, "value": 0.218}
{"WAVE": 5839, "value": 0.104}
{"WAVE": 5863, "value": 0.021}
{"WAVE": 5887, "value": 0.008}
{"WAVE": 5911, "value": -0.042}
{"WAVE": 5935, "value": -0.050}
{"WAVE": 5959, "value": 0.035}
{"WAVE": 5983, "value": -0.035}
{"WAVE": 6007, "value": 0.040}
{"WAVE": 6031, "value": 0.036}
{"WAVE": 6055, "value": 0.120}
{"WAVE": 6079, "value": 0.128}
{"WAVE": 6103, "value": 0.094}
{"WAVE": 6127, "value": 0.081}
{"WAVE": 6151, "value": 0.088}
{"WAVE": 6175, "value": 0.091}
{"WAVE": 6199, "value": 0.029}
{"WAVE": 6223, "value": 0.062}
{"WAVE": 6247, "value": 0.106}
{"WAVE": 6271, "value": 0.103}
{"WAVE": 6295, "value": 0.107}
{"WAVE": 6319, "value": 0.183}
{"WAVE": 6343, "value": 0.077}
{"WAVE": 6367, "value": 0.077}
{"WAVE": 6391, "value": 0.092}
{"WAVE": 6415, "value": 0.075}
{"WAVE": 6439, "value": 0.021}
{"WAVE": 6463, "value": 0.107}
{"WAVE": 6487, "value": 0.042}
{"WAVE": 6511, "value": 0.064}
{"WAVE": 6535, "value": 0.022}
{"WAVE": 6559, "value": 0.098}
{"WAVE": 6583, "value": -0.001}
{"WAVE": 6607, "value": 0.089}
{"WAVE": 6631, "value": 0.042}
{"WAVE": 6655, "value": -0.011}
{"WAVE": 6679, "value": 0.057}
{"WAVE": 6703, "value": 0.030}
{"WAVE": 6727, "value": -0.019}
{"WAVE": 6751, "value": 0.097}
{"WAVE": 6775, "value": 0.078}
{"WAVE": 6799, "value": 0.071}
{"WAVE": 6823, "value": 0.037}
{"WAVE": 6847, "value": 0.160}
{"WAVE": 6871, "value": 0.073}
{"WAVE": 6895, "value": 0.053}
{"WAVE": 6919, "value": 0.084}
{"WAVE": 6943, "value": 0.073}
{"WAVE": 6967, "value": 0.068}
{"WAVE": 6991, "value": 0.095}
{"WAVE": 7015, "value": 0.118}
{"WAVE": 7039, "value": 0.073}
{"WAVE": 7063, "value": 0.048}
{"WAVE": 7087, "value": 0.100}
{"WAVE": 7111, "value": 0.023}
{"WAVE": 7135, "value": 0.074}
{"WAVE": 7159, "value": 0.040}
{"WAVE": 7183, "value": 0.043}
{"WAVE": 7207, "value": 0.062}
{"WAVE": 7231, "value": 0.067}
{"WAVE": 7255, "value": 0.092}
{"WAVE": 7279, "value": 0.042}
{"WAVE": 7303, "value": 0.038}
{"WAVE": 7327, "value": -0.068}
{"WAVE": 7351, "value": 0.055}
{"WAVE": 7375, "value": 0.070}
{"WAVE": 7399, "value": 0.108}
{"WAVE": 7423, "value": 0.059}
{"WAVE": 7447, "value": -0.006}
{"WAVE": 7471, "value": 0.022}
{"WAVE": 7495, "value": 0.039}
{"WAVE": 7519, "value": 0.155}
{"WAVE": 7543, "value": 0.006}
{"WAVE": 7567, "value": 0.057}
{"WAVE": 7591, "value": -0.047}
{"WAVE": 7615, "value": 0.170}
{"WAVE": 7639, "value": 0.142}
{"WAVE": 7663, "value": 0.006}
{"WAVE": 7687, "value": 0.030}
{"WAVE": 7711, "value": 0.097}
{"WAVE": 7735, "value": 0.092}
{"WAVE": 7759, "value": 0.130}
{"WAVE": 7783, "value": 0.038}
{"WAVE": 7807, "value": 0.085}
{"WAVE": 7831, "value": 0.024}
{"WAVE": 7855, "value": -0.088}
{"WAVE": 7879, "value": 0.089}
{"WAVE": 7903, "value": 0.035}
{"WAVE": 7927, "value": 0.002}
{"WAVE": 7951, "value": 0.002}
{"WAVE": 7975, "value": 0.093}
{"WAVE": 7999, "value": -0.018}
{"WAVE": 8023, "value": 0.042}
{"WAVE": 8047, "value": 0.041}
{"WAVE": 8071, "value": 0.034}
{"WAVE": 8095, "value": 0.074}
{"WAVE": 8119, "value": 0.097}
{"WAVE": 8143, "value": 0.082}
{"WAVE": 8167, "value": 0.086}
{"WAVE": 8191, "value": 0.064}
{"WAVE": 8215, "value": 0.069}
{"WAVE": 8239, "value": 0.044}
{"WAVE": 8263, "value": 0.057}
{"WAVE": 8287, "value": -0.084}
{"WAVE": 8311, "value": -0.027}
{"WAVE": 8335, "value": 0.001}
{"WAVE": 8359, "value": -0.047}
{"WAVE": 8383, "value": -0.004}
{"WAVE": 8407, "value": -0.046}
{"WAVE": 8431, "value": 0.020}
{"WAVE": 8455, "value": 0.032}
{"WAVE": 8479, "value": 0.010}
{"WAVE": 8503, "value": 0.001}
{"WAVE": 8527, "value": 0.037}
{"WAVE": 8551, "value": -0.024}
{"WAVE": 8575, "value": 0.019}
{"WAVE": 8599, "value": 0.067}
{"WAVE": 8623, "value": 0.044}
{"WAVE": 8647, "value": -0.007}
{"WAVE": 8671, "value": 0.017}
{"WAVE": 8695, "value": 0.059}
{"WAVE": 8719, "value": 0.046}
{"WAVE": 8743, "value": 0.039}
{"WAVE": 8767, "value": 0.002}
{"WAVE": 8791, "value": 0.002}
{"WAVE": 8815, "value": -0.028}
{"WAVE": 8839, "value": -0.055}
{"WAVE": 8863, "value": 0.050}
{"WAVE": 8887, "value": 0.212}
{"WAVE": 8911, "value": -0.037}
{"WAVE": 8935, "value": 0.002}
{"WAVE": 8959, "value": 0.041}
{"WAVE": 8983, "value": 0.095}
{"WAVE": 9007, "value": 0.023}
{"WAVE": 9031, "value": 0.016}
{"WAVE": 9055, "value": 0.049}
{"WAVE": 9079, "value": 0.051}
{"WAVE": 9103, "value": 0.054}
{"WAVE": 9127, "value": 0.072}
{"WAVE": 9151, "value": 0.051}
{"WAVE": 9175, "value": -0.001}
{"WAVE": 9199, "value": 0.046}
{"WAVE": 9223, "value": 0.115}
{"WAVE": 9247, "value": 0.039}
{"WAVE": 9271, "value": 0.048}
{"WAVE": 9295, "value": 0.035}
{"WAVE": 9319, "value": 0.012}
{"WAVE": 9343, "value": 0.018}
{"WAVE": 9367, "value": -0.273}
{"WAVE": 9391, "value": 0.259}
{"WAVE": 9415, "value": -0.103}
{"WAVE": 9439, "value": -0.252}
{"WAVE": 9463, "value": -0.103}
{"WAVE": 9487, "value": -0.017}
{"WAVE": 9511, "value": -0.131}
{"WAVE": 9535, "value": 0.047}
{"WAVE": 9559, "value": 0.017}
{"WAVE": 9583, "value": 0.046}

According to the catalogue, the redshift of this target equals 1.38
